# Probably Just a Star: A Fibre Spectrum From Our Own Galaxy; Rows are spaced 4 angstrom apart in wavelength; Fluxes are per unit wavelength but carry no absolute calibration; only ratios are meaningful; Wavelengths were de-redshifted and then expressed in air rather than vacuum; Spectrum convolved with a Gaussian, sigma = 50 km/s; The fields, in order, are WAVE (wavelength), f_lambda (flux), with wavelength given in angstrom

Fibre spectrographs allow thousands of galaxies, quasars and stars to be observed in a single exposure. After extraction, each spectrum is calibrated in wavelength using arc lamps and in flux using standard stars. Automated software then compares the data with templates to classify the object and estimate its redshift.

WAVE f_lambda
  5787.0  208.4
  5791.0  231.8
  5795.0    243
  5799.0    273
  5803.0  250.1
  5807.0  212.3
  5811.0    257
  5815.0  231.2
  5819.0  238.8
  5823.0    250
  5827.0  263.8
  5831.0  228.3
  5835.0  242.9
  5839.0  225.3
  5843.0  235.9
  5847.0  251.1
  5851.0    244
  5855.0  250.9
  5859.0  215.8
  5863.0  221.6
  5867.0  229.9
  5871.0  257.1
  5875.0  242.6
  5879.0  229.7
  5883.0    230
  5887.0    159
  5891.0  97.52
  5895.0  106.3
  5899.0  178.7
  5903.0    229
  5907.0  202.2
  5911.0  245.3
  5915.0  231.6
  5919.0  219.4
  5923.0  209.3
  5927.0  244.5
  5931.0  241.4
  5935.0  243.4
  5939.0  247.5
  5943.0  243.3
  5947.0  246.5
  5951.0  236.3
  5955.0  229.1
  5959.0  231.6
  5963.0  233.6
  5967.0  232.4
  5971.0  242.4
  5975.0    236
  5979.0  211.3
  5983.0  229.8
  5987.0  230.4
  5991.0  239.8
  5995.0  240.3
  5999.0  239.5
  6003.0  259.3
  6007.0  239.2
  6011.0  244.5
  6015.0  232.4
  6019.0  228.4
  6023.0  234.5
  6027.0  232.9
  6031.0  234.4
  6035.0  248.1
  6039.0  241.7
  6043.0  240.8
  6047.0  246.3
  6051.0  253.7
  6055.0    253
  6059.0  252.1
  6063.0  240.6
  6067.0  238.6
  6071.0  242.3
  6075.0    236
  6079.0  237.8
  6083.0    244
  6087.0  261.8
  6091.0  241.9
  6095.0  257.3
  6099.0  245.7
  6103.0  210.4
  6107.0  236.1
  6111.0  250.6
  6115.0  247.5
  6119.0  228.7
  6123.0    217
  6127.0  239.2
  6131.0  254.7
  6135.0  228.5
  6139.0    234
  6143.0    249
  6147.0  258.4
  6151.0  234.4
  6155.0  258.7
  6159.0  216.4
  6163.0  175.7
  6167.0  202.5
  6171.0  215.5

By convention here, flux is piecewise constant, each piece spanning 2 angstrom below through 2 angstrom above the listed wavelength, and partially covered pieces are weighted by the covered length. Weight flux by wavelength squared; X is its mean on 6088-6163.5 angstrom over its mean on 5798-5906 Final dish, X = 1.17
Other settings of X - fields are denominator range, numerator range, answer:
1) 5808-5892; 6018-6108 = 1.13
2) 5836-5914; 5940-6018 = 1.15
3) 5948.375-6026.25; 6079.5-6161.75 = 1.07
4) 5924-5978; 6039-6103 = 1.07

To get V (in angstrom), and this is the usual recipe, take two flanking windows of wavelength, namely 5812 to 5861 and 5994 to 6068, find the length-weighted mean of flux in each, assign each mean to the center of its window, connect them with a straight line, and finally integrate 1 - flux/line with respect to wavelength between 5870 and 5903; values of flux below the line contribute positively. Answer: 7.2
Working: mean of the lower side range 240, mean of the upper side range 242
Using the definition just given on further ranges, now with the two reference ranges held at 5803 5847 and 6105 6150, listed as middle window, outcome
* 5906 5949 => 0.91 angstrom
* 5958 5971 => 0.31 angstrom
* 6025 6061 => -0.71 angstrom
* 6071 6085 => 0.02 angstrom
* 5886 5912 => 7.37 angstrom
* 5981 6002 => 0.25 angstrom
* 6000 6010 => -0.33 angstrom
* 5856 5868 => 0.78 angstrom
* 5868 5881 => -0.13 angstrom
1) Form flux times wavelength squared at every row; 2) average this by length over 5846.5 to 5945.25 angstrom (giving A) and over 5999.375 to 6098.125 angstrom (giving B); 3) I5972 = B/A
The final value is 1.17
